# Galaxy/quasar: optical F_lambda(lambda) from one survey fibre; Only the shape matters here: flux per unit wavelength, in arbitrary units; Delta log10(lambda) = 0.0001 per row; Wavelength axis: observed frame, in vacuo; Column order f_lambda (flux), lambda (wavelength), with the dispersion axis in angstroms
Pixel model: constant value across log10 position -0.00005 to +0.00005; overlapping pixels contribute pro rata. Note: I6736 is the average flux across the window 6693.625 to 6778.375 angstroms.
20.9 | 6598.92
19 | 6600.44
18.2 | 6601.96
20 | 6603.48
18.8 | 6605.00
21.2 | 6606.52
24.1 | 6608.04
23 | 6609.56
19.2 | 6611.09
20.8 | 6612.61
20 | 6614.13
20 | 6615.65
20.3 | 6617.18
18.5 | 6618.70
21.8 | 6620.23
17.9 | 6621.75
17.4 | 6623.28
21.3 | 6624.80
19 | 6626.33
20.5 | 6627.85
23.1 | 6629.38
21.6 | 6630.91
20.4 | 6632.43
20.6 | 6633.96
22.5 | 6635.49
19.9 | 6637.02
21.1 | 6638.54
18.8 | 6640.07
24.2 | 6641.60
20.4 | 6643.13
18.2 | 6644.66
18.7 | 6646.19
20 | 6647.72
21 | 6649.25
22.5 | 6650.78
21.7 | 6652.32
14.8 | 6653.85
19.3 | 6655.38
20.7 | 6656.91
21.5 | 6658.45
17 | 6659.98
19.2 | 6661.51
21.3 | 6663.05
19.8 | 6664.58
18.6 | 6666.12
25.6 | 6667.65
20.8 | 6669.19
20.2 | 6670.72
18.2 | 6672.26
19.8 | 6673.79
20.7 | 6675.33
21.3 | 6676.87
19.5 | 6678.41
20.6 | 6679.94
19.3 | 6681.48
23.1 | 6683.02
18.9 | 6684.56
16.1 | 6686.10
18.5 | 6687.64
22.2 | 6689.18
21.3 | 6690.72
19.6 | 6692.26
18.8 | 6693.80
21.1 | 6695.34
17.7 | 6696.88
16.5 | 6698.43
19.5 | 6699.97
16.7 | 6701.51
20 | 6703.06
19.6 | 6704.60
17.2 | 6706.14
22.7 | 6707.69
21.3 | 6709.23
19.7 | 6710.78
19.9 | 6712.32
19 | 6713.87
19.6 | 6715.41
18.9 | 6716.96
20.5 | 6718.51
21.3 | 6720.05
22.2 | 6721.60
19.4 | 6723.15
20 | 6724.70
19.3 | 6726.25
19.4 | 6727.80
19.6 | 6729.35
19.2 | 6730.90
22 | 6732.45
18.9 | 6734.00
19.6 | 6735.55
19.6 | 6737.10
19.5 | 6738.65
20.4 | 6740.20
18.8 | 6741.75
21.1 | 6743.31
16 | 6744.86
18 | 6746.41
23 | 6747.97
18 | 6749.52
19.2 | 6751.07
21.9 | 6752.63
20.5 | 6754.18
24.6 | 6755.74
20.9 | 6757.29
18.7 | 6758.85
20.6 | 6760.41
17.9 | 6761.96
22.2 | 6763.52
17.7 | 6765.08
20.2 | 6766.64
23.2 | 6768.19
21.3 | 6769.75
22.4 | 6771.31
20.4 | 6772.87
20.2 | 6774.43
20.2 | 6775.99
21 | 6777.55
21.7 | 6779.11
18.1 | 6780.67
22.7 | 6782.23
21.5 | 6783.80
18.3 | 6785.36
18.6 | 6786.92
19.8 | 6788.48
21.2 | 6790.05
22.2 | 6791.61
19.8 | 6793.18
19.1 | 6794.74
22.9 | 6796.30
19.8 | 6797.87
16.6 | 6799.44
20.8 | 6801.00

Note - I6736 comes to 20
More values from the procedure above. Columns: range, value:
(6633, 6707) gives 19.9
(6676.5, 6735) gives 19.7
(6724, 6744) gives 19.8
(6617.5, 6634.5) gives 20.2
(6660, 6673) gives 20.3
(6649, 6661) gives 19.7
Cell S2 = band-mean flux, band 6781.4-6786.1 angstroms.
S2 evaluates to 20.8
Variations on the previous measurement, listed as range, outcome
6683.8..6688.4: 17.8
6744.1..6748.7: 19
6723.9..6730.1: 19.6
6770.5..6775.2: 21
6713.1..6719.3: 19.5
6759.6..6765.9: 19.6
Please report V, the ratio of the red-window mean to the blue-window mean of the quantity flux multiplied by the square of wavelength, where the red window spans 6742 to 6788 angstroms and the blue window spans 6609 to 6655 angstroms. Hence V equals 1.0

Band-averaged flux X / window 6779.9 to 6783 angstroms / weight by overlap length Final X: 20.4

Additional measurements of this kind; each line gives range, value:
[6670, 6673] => 19.2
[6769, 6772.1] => 21.8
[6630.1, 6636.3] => 21.3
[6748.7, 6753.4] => 19.7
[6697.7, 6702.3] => 17.6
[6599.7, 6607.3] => 19.5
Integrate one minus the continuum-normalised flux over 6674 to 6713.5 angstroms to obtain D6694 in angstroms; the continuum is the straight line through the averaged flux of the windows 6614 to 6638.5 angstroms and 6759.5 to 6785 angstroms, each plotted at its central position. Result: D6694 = 1.6 angstroms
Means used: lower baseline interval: 20.3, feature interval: 19.7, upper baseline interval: 20.7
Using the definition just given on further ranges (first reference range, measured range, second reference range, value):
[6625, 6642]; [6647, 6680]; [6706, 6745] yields 0.8 angstroms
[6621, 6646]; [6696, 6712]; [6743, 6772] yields 1.0 angstroms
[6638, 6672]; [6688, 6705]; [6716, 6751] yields 0.5 angstroms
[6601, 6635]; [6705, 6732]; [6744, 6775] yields 0.5 angstroms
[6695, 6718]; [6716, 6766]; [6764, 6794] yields -0.2 angstroms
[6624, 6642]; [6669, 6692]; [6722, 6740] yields 0.5 angstroms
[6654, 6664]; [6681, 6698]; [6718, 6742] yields 0.1 angstroms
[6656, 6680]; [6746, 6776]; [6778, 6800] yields -0.5 angstroms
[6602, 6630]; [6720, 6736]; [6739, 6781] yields 0.2 angstroms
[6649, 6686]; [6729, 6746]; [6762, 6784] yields 0.9 angstroms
